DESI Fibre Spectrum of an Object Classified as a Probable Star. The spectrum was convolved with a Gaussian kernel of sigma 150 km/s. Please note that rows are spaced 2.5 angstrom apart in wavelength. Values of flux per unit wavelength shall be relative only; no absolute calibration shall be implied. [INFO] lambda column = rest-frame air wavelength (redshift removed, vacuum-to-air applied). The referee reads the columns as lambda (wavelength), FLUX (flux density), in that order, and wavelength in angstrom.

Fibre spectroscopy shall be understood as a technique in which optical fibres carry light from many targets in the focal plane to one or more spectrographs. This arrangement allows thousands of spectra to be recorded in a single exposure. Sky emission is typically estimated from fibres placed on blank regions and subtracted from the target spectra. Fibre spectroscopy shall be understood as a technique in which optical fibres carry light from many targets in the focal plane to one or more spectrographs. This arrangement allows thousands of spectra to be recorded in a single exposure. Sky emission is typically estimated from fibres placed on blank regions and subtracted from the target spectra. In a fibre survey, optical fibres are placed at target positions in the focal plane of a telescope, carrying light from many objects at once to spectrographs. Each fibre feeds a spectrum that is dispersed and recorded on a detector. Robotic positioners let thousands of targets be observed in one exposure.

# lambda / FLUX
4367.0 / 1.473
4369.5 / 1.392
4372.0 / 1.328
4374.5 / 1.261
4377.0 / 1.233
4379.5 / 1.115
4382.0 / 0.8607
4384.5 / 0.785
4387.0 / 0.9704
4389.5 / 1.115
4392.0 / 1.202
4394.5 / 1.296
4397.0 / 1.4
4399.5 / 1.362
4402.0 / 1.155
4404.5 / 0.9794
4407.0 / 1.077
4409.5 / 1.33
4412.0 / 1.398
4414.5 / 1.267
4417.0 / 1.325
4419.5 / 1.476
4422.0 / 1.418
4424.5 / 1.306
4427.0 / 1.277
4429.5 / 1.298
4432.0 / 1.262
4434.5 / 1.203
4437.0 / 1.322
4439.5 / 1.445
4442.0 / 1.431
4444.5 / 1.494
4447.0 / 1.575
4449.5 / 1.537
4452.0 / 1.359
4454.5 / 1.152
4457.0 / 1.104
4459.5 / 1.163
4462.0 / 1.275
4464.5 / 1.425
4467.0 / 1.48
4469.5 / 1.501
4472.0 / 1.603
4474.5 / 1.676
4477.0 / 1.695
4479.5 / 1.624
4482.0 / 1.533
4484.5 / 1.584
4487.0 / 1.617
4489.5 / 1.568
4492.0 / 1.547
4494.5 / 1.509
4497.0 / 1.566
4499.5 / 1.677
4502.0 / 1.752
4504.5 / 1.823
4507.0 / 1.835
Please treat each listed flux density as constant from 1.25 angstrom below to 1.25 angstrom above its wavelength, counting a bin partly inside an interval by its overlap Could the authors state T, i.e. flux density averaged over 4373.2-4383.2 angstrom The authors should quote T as 1.12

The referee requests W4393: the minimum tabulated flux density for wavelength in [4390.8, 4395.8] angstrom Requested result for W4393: 1.202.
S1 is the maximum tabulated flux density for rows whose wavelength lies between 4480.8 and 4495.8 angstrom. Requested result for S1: 1.617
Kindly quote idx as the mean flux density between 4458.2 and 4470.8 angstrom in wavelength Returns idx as 1.37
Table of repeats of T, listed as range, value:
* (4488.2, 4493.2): 1.56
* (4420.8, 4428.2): 1.33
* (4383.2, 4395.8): 1.07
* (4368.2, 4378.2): 1.3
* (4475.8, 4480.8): 1.66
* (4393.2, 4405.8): 1.24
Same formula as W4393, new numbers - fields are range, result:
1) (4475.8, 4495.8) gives 1.509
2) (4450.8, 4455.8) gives 1.152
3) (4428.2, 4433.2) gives 1.262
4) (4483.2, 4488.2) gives 1.584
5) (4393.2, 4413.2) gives 0.9794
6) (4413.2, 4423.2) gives 1.267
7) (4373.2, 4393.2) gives 0.785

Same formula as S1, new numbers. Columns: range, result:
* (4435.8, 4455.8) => 1.575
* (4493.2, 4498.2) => 1.566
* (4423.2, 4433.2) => 1.306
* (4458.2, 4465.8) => 1.425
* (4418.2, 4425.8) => 1.476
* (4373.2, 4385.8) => 1.261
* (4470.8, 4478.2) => 1.695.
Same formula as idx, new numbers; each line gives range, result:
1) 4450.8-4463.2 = 1.21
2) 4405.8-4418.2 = 1.28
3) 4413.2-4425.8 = 1.36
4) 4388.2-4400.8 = 1.27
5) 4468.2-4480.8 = 1.62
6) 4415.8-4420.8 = 1.4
